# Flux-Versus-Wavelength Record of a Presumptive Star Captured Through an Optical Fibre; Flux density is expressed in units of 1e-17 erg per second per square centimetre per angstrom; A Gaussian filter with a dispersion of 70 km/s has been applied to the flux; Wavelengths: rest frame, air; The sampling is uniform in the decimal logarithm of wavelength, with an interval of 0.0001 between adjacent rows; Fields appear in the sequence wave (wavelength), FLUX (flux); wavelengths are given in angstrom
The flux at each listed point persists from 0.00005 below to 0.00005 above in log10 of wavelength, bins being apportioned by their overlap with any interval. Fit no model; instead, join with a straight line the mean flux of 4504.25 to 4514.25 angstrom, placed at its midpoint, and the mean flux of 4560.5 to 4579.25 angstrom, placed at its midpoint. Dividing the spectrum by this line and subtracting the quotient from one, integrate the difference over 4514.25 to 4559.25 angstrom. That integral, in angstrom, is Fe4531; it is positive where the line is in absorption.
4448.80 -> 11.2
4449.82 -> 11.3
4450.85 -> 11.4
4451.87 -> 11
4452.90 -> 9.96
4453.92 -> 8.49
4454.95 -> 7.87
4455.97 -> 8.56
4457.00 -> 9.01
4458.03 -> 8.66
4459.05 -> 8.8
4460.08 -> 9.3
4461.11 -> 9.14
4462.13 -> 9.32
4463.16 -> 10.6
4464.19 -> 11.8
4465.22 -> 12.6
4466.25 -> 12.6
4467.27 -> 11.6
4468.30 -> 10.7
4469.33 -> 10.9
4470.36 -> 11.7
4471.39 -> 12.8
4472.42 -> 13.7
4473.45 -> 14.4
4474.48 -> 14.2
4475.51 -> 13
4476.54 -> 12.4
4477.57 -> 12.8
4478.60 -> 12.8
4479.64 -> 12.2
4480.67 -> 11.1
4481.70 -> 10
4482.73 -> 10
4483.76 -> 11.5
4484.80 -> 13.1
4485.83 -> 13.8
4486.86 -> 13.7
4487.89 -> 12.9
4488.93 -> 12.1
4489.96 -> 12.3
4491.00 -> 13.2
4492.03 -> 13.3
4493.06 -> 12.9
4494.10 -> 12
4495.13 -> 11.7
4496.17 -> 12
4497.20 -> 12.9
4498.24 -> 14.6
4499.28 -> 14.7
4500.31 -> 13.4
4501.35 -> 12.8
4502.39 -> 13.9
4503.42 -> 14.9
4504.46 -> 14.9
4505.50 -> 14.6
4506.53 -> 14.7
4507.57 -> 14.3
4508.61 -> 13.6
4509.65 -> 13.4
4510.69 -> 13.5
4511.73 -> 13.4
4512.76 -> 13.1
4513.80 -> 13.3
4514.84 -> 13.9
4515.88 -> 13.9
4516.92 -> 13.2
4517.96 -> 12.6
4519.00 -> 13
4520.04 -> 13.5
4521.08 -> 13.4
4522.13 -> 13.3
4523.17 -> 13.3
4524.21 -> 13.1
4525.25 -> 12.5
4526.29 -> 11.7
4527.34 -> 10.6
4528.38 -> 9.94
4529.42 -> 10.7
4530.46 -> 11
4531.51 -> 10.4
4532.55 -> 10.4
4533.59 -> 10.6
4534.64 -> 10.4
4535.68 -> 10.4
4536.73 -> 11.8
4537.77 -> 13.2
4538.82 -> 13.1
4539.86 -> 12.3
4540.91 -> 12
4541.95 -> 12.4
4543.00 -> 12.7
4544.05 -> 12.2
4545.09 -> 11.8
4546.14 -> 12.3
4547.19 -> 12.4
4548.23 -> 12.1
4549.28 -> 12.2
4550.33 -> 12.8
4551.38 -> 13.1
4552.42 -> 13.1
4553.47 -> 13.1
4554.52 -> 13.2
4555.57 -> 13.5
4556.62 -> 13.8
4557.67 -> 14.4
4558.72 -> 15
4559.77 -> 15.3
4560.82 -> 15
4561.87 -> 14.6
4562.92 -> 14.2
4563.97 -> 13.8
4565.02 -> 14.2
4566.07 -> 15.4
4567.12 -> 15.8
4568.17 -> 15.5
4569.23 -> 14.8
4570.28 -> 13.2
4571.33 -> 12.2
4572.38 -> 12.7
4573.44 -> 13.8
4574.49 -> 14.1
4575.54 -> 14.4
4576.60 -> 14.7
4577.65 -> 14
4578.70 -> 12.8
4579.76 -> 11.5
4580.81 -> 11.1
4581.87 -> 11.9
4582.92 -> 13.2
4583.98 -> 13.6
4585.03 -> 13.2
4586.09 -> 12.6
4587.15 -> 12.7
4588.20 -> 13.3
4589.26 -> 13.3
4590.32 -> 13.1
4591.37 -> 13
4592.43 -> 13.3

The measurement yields 5.0 angstrom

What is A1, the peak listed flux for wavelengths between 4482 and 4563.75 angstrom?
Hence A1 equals 15.3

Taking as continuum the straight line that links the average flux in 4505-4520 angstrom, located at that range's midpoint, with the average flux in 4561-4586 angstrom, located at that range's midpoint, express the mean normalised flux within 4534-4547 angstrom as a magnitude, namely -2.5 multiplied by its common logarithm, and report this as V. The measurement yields 0.14 mag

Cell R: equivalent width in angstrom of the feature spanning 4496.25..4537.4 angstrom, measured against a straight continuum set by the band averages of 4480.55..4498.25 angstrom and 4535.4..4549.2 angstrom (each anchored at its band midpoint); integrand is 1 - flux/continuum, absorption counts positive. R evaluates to -1.7 angstrom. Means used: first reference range 12.4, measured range 12.8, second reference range 12.2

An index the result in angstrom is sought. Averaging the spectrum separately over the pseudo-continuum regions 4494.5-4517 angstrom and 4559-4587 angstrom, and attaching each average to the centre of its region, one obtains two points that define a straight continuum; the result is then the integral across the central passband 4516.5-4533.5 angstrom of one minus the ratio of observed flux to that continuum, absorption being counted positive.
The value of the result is 2.1 angstrom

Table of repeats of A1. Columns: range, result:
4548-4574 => 15.8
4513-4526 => 13.9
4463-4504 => 14.9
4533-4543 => 13.2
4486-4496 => 13.7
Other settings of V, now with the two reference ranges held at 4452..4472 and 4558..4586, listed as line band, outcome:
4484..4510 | -0.18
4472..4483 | -0.16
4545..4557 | 0.03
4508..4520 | -0.12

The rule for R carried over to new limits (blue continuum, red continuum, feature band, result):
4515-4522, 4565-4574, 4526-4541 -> 2.59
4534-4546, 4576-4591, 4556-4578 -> -3.05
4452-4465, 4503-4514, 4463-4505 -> -3.51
